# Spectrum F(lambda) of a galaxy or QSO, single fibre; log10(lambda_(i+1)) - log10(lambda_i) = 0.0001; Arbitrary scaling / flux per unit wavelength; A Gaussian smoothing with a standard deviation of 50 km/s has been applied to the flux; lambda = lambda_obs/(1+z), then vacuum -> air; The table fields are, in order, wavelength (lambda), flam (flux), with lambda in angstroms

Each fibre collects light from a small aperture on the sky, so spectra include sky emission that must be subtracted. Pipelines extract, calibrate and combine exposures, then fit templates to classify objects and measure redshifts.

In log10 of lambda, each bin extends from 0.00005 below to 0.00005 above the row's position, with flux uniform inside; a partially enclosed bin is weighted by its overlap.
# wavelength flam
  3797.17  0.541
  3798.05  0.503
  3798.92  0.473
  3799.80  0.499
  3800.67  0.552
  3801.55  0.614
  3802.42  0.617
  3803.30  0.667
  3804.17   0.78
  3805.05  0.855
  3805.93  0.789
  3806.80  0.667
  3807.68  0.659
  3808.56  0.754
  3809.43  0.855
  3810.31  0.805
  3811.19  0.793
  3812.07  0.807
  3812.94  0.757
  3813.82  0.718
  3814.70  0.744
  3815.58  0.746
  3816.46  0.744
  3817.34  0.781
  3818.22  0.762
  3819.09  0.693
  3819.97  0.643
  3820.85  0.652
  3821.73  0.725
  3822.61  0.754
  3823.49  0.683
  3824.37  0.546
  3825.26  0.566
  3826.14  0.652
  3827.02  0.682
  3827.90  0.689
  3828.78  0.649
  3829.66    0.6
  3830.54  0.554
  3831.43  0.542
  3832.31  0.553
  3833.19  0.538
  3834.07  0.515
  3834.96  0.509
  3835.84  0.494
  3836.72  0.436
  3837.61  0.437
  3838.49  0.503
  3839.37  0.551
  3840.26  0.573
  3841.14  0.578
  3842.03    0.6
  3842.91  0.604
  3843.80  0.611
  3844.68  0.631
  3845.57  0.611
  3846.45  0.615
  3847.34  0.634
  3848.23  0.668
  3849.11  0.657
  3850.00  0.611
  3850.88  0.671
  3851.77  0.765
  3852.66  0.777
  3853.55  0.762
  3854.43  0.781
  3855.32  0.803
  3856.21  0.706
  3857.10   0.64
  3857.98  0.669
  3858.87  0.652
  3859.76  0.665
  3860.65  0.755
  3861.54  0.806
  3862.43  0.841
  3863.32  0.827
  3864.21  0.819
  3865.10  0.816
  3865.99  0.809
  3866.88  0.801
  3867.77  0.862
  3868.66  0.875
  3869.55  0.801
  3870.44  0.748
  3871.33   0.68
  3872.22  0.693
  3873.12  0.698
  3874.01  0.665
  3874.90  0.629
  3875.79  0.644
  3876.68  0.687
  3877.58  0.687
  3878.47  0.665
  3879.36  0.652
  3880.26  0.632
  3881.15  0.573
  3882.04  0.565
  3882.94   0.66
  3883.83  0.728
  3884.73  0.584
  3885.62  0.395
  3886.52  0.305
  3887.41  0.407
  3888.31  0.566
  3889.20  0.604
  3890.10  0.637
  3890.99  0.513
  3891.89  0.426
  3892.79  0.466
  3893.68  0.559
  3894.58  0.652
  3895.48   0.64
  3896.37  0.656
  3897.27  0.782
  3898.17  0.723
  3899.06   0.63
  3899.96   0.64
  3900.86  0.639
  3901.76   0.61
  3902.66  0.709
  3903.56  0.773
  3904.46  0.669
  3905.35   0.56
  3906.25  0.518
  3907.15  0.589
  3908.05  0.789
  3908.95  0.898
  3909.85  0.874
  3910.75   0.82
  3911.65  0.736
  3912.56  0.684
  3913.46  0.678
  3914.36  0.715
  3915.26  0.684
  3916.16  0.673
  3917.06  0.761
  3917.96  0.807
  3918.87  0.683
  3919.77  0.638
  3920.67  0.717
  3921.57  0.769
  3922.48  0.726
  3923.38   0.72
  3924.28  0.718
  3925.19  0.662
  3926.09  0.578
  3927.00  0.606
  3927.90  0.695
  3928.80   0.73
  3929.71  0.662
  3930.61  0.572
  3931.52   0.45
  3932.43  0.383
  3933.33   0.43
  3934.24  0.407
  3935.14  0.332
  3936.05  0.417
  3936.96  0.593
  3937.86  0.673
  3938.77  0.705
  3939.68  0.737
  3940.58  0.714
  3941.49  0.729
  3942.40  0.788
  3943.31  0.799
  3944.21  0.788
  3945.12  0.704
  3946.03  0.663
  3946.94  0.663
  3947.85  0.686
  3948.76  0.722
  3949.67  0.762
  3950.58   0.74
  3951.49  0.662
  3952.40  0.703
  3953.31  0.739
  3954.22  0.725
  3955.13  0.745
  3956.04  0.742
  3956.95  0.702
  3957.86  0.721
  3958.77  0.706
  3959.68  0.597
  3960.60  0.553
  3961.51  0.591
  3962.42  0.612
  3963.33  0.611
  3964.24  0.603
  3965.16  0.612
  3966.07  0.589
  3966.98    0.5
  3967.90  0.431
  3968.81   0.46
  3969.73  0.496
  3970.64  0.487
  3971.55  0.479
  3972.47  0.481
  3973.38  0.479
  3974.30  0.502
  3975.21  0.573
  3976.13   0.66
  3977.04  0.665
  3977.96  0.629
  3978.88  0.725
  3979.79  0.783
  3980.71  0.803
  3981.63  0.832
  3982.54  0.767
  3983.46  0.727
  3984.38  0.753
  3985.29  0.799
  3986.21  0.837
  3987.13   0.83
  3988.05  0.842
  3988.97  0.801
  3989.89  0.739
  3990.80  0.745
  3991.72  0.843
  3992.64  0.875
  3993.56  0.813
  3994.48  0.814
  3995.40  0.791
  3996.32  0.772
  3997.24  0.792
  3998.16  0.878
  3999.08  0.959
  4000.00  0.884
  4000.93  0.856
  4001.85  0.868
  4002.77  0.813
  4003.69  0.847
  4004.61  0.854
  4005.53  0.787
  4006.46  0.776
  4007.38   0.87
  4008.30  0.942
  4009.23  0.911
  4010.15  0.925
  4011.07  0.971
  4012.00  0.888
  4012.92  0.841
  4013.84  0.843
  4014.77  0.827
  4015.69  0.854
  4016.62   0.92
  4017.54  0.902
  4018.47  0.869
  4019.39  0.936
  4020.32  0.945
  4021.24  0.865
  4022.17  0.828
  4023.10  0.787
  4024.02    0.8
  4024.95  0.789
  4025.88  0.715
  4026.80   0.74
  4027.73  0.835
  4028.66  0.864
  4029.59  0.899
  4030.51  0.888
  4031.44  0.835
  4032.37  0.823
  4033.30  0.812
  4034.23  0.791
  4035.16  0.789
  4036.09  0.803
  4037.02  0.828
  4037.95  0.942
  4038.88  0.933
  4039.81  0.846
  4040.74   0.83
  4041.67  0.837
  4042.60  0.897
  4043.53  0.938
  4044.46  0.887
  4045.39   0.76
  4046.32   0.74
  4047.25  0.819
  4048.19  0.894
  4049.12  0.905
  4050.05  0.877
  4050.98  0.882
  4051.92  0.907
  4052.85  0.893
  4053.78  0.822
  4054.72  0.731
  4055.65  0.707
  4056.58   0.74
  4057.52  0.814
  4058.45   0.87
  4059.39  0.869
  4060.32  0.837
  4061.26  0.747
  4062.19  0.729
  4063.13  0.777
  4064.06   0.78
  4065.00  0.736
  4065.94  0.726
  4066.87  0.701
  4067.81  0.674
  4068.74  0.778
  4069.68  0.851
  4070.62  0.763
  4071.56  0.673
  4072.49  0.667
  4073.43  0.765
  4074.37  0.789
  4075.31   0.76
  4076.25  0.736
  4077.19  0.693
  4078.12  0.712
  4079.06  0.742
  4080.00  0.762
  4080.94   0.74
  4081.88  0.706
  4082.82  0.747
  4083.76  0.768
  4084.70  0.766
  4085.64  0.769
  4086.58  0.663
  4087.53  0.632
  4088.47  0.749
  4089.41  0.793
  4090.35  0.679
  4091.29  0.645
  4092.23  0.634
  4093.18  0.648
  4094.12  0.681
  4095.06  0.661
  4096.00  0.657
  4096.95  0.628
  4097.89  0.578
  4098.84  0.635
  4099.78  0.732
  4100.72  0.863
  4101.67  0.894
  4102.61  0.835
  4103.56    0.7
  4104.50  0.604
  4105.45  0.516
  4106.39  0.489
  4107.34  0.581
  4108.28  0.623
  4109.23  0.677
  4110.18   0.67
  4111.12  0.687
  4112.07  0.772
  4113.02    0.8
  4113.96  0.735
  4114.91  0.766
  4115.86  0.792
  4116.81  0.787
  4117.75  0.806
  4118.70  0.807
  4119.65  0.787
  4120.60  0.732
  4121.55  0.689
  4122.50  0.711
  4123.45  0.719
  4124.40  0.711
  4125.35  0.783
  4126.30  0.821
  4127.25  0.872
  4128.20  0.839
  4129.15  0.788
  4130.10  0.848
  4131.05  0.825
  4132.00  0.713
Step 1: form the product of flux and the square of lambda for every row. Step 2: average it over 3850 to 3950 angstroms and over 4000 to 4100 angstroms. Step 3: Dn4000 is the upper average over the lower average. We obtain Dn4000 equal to 1.3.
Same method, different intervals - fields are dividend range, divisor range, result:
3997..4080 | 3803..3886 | 1.34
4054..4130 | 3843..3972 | 1.22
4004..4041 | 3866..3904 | 1.43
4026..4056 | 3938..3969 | 1.31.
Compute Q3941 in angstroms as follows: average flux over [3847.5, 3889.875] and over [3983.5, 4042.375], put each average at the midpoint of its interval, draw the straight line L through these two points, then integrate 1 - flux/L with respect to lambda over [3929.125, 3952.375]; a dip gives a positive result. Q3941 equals 4.0 angstroms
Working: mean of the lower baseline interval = 0.687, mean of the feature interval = 0.633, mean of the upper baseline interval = 0.842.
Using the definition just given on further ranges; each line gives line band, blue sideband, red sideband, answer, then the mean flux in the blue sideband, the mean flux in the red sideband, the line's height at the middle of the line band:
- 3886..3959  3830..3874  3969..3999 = 4.2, 0.668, 0.72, 0.696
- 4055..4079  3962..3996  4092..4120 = -2.1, 0.676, 0.702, 0.694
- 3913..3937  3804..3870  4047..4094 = 3.1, 0.686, 0.76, 0.714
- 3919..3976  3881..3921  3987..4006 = 8.2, 0.644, 0.829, 0.734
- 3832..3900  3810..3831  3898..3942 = 3.4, 0.697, 0.657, 0.679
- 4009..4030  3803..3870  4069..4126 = -4.5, 0.686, 0.716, 0.707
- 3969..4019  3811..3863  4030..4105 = -3.1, 0.656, 0.771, 0.734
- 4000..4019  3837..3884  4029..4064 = -1.5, 0.686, 0.835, 0.805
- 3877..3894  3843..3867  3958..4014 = 3.8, 0.716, 0.733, 0.72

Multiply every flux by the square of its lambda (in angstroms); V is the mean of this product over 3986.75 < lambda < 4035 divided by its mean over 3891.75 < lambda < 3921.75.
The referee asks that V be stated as 1.3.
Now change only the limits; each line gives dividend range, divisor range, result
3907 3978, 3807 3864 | 1.03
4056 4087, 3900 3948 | 1.22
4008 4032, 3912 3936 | 1.43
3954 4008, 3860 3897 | 1.14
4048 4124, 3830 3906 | 1.28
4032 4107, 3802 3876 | 1.25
